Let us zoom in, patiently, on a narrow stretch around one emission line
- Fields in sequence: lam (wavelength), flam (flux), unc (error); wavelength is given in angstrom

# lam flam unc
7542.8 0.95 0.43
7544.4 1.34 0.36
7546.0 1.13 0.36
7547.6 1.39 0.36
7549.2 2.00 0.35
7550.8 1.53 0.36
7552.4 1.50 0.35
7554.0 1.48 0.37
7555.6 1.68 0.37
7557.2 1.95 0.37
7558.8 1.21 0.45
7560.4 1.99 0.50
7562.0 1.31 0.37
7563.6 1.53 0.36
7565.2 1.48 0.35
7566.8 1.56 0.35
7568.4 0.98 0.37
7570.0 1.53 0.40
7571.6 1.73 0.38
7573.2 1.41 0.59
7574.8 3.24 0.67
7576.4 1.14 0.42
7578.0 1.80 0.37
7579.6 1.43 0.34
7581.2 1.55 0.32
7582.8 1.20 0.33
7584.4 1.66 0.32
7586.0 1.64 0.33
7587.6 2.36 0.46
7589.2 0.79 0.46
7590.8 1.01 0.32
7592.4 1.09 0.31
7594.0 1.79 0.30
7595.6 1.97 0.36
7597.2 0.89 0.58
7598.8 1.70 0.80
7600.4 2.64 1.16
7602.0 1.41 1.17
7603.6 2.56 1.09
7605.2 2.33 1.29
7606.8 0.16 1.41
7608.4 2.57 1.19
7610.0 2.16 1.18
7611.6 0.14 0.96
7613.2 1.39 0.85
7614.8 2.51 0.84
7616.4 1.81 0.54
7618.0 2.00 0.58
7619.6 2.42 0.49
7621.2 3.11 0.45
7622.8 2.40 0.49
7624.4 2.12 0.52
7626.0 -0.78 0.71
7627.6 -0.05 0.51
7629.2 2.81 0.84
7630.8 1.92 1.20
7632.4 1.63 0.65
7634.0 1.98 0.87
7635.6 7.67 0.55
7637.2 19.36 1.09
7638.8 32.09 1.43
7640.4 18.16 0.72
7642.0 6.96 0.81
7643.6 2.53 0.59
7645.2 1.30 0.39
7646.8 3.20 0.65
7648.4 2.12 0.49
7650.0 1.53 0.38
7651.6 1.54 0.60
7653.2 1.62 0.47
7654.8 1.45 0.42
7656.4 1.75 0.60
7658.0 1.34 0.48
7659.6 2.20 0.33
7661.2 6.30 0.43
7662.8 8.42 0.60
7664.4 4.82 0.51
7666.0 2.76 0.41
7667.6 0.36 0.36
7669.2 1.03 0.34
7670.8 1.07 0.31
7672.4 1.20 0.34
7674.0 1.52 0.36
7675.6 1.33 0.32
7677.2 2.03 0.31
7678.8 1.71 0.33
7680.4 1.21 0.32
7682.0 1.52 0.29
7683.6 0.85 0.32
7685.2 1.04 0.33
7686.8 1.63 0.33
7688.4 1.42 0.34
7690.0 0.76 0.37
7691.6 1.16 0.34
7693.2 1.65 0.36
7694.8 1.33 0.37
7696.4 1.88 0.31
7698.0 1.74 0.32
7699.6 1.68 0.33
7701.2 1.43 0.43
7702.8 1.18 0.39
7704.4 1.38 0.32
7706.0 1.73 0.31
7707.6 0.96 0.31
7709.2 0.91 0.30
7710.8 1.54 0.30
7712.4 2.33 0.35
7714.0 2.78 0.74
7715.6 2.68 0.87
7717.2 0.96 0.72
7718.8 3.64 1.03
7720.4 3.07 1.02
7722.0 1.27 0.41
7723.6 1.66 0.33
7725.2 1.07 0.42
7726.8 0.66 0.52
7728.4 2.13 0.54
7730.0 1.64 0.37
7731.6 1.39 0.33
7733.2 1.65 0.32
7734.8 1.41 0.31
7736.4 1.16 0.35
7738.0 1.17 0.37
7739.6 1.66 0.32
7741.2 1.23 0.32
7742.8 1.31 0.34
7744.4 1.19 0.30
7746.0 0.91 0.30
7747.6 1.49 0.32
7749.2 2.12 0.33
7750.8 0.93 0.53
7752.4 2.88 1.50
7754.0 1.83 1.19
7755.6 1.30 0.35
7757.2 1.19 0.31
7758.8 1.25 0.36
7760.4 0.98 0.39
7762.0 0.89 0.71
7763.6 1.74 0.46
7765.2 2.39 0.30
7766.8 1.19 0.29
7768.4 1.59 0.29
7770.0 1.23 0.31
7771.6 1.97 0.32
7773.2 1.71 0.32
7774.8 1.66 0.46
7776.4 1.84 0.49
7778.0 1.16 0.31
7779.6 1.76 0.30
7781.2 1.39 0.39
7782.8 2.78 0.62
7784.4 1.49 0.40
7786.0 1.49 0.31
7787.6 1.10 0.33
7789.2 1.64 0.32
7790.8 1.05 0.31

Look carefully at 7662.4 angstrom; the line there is [N II]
